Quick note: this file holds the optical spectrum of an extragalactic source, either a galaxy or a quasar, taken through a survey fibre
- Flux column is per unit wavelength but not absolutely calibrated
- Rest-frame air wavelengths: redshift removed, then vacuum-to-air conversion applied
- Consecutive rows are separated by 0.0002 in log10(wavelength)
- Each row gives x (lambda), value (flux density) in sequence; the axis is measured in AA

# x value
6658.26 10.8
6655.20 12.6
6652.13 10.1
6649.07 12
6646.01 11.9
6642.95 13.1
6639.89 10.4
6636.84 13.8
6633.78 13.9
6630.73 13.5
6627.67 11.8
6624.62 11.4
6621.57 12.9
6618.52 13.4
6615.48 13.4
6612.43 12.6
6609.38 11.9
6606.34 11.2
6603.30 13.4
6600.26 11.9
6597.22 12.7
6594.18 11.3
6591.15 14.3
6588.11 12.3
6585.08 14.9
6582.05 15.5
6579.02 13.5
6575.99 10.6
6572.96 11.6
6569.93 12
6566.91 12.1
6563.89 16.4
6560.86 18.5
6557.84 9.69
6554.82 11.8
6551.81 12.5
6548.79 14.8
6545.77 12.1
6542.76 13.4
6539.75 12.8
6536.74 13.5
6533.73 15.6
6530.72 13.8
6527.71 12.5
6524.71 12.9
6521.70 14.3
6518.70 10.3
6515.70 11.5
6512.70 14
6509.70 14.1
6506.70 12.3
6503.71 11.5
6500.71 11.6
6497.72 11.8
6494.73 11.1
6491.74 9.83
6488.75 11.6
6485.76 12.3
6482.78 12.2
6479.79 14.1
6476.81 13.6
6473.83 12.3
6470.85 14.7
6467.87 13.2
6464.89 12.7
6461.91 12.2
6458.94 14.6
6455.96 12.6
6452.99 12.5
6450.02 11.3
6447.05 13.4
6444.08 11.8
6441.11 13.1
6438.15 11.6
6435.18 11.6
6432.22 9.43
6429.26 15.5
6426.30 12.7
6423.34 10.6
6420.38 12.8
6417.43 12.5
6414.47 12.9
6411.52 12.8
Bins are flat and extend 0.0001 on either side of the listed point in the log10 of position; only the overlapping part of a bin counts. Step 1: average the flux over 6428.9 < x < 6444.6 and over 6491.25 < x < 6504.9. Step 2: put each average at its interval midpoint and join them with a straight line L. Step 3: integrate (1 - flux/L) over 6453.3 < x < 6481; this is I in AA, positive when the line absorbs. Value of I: -4.0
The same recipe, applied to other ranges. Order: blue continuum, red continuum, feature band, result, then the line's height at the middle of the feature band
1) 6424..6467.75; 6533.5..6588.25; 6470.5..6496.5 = 0.9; 12.8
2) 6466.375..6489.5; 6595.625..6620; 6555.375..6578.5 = -0.4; 12.7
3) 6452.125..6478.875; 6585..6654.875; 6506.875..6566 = -2.3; 12.9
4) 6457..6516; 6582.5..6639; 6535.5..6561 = -0.5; 12.7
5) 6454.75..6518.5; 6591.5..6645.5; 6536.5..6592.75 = -3.3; 12.5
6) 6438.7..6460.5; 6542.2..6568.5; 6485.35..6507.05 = 2.7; 13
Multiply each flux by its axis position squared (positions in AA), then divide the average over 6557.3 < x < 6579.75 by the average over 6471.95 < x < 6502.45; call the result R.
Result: 1.12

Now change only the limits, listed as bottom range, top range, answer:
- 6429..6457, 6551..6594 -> 1.13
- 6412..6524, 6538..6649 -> 1.07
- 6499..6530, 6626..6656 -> 1.02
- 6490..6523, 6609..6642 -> 1.09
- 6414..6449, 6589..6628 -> 1.07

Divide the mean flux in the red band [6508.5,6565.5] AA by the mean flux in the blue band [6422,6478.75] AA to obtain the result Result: 1.1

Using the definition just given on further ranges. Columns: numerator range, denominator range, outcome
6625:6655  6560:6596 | 0.91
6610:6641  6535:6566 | 0.94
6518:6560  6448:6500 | 1.04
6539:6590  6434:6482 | 1.03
